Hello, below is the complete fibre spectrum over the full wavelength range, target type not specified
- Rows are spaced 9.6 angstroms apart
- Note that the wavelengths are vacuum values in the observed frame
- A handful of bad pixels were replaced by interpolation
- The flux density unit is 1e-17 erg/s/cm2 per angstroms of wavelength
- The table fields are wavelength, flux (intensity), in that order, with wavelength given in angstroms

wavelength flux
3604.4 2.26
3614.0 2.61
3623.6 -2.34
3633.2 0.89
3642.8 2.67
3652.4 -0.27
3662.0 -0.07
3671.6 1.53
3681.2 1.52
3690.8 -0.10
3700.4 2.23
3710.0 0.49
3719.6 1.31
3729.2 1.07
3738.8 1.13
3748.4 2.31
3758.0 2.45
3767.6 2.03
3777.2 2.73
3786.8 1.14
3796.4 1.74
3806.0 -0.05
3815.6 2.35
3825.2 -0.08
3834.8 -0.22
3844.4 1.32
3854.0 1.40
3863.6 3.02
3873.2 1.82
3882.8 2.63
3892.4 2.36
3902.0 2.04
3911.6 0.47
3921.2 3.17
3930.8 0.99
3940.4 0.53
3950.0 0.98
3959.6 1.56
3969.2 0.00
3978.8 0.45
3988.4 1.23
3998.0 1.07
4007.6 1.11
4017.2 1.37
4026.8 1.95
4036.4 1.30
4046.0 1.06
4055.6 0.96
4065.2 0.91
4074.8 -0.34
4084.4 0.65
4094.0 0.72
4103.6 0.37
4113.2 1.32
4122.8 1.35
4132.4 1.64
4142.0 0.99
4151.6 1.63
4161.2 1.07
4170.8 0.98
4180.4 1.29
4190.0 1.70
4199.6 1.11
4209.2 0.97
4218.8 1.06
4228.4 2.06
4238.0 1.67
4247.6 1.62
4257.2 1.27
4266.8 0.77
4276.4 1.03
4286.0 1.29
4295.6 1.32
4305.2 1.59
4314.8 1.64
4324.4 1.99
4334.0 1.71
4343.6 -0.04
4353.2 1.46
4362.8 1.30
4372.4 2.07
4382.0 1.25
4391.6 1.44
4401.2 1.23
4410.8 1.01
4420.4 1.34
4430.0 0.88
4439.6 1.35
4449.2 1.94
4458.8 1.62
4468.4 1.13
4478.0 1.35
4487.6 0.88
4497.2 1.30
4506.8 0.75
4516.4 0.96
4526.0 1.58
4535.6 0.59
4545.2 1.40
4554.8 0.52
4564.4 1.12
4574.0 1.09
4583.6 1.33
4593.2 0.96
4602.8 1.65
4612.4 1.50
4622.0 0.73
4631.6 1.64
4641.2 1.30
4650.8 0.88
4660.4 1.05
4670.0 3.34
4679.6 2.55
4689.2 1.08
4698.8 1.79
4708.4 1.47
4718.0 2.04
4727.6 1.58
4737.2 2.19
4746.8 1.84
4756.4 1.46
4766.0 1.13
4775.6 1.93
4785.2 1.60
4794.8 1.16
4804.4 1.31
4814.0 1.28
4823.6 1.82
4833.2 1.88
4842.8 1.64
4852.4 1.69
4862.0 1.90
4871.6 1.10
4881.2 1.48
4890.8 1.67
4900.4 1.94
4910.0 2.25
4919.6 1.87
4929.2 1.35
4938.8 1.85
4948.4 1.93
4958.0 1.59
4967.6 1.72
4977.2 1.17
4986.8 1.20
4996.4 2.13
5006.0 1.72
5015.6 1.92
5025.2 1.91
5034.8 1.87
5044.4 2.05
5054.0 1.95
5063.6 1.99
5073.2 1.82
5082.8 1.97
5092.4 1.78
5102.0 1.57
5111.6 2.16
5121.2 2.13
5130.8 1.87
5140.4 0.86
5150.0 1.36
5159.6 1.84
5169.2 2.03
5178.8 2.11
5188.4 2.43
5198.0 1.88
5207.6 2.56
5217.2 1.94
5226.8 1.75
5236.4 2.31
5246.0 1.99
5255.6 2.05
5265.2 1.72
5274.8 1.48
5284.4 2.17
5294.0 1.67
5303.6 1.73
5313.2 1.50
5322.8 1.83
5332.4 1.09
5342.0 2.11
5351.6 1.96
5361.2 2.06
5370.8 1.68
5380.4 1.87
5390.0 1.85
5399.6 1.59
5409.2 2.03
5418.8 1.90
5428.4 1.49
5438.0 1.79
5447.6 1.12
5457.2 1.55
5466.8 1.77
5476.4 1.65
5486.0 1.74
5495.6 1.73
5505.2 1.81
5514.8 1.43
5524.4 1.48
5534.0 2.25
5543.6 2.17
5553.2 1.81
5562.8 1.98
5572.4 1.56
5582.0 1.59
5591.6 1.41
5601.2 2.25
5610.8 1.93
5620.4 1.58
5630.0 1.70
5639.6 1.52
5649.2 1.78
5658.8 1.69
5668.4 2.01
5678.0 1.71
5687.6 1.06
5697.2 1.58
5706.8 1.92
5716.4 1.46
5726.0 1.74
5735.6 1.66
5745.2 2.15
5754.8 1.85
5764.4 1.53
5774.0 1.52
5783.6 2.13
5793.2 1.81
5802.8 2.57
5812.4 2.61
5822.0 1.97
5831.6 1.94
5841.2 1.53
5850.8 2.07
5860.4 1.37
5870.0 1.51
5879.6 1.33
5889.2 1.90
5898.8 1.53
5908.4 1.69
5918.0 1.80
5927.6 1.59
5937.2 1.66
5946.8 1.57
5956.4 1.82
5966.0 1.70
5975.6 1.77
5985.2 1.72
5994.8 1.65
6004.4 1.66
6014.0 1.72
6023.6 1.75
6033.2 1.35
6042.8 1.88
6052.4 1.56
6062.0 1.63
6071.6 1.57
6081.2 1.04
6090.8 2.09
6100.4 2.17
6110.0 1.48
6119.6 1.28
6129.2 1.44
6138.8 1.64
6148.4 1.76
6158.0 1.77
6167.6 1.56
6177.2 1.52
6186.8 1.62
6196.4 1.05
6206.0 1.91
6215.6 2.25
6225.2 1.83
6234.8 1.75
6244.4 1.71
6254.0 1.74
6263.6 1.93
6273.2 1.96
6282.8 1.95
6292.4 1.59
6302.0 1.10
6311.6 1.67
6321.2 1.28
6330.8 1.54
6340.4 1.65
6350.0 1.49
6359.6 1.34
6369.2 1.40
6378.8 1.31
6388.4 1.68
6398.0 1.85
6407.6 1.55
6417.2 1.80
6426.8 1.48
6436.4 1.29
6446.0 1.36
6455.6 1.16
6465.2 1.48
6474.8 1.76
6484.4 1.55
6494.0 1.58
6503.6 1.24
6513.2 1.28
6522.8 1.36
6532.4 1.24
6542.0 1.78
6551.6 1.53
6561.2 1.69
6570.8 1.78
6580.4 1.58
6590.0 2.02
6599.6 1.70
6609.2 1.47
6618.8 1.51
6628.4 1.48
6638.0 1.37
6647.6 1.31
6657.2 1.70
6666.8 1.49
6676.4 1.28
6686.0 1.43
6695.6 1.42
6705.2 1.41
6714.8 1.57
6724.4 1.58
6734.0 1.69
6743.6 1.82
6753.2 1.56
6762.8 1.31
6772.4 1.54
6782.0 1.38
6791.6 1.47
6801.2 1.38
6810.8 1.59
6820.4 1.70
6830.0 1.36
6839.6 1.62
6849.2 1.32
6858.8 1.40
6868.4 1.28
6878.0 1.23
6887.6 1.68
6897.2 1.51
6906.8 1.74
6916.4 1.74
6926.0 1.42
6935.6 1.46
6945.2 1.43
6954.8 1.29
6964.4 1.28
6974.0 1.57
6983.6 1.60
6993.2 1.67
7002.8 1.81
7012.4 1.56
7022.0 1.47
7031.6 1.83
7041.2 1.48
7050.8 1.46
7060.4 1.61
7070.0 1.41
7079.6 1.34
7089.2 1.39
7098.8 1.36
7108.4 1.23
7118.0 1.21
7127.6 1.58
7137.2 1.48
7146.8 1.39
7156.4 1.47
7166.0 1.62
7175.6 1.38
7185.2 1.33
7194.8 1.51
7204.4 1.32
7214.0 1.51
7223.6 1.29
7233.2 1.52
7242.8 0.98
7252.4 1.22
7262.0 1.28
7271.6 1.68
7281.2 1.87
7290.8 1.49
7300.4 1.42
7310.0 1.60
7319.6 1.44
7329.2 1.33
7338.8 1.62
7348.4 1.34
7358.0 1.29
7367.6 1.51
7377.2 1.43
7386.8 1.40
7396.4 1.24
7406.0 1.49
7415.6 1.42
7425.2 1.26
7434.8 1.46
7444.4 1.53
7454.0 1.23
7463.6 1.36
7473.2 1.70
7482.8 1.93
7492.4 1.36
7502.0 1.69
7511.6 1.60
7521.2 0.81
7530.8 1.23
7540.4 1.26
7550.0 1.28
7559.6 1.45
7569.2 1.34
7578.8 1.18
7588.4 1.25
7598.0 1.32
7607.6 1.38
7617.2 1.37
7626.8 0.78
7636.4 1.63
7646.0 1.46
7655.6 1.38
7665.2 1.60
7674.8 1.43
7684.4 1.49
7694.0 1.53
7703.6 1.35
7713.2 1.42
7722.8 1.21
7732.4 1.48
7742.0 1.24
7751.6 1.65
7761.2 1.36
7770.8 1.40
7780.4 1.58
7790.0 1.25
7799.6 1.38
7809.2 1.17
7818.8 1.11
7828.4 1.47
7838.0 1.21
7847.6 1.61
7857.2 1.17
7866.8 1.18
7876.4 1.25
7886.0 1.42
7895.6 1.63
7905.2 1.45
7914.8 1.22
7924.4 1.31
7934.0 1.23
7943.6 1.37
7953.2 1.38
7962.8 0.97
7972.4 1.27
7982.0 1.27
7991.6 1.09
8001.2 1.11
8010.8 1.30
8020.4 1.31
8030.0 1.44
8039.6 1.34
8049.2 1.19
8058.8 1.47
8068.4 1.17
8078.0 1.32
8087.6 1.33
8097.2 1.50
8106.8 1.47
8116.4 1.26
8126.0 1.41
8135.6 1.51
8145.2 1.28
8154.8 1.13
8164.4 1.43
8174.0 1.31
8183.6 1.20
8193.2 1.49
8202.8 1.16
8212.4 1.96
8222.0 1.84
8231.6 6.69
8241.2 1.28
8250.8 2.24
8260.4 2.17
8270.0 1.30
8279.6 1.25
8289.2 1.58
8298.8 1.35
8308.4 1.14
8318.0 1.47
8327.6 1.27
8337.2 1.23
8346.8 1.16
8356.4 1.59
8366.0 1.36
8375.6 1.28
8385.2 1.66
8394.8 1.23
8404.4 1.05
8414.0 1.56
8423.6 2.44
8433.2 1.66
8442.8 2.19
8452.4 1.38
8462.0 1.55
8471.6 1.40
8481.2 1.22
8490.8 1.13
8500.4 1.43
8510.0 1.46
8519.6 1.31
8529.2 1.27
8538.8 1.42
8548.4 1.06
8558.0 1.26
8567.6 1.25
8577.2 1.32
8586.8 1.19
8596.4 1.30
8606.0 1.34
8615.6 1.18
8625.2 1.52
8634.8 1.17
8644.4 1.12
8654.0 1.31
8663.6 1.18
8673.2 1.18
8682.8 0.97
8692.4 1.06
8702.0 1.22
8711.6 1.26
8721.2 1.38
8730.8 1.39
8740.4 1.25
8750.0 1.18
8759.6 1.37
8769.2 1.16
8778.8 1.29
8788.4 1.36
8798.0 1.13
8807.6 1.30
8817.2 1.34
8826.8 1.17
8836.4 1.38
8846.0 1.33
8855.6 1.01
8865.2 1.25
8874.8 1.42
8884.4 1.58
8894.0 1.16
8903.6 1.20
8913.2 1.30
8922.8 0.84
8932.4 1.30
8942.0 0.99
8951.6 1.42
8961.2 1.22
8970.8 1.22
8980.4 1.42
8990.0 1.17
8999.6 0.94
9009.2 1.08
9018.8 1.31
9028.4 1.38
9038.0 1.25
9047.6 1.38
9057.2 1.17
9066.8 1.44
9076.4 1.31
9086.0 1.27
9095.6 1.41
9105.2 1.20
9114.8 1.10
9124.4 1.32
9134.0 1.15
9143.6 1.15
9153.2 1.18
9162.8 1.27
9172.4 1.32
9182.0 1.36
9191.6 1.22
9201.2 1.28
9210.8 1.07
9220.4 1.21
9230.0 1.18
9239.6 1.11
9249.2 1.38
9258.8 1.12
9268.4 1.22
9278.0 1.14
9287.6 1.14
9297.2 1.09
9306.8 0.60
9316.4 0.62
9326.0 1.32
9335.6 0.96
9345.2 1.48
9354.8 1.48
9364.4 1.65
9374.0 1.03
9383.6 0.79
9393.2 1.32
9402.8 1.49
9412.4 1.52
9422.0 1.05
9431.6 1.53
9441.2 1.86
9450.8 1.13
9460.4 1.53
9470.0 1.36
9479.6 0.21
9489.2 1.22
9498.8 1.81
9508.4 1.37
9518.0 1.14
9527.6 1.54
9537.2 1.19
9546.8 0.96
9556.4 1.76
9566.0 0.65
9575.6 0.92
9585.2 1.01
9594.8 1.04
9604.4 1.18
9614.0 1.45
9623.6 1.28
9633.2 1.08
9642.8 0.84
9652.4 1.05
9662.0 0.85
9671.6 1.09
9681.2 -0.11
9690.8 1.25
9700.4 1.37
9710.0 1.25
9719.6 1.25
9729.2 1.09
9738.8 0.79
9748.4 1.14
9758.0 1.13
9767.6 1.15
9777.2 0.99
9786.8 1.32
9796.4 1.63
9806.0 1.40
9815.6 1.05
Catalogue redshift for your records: 0.25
